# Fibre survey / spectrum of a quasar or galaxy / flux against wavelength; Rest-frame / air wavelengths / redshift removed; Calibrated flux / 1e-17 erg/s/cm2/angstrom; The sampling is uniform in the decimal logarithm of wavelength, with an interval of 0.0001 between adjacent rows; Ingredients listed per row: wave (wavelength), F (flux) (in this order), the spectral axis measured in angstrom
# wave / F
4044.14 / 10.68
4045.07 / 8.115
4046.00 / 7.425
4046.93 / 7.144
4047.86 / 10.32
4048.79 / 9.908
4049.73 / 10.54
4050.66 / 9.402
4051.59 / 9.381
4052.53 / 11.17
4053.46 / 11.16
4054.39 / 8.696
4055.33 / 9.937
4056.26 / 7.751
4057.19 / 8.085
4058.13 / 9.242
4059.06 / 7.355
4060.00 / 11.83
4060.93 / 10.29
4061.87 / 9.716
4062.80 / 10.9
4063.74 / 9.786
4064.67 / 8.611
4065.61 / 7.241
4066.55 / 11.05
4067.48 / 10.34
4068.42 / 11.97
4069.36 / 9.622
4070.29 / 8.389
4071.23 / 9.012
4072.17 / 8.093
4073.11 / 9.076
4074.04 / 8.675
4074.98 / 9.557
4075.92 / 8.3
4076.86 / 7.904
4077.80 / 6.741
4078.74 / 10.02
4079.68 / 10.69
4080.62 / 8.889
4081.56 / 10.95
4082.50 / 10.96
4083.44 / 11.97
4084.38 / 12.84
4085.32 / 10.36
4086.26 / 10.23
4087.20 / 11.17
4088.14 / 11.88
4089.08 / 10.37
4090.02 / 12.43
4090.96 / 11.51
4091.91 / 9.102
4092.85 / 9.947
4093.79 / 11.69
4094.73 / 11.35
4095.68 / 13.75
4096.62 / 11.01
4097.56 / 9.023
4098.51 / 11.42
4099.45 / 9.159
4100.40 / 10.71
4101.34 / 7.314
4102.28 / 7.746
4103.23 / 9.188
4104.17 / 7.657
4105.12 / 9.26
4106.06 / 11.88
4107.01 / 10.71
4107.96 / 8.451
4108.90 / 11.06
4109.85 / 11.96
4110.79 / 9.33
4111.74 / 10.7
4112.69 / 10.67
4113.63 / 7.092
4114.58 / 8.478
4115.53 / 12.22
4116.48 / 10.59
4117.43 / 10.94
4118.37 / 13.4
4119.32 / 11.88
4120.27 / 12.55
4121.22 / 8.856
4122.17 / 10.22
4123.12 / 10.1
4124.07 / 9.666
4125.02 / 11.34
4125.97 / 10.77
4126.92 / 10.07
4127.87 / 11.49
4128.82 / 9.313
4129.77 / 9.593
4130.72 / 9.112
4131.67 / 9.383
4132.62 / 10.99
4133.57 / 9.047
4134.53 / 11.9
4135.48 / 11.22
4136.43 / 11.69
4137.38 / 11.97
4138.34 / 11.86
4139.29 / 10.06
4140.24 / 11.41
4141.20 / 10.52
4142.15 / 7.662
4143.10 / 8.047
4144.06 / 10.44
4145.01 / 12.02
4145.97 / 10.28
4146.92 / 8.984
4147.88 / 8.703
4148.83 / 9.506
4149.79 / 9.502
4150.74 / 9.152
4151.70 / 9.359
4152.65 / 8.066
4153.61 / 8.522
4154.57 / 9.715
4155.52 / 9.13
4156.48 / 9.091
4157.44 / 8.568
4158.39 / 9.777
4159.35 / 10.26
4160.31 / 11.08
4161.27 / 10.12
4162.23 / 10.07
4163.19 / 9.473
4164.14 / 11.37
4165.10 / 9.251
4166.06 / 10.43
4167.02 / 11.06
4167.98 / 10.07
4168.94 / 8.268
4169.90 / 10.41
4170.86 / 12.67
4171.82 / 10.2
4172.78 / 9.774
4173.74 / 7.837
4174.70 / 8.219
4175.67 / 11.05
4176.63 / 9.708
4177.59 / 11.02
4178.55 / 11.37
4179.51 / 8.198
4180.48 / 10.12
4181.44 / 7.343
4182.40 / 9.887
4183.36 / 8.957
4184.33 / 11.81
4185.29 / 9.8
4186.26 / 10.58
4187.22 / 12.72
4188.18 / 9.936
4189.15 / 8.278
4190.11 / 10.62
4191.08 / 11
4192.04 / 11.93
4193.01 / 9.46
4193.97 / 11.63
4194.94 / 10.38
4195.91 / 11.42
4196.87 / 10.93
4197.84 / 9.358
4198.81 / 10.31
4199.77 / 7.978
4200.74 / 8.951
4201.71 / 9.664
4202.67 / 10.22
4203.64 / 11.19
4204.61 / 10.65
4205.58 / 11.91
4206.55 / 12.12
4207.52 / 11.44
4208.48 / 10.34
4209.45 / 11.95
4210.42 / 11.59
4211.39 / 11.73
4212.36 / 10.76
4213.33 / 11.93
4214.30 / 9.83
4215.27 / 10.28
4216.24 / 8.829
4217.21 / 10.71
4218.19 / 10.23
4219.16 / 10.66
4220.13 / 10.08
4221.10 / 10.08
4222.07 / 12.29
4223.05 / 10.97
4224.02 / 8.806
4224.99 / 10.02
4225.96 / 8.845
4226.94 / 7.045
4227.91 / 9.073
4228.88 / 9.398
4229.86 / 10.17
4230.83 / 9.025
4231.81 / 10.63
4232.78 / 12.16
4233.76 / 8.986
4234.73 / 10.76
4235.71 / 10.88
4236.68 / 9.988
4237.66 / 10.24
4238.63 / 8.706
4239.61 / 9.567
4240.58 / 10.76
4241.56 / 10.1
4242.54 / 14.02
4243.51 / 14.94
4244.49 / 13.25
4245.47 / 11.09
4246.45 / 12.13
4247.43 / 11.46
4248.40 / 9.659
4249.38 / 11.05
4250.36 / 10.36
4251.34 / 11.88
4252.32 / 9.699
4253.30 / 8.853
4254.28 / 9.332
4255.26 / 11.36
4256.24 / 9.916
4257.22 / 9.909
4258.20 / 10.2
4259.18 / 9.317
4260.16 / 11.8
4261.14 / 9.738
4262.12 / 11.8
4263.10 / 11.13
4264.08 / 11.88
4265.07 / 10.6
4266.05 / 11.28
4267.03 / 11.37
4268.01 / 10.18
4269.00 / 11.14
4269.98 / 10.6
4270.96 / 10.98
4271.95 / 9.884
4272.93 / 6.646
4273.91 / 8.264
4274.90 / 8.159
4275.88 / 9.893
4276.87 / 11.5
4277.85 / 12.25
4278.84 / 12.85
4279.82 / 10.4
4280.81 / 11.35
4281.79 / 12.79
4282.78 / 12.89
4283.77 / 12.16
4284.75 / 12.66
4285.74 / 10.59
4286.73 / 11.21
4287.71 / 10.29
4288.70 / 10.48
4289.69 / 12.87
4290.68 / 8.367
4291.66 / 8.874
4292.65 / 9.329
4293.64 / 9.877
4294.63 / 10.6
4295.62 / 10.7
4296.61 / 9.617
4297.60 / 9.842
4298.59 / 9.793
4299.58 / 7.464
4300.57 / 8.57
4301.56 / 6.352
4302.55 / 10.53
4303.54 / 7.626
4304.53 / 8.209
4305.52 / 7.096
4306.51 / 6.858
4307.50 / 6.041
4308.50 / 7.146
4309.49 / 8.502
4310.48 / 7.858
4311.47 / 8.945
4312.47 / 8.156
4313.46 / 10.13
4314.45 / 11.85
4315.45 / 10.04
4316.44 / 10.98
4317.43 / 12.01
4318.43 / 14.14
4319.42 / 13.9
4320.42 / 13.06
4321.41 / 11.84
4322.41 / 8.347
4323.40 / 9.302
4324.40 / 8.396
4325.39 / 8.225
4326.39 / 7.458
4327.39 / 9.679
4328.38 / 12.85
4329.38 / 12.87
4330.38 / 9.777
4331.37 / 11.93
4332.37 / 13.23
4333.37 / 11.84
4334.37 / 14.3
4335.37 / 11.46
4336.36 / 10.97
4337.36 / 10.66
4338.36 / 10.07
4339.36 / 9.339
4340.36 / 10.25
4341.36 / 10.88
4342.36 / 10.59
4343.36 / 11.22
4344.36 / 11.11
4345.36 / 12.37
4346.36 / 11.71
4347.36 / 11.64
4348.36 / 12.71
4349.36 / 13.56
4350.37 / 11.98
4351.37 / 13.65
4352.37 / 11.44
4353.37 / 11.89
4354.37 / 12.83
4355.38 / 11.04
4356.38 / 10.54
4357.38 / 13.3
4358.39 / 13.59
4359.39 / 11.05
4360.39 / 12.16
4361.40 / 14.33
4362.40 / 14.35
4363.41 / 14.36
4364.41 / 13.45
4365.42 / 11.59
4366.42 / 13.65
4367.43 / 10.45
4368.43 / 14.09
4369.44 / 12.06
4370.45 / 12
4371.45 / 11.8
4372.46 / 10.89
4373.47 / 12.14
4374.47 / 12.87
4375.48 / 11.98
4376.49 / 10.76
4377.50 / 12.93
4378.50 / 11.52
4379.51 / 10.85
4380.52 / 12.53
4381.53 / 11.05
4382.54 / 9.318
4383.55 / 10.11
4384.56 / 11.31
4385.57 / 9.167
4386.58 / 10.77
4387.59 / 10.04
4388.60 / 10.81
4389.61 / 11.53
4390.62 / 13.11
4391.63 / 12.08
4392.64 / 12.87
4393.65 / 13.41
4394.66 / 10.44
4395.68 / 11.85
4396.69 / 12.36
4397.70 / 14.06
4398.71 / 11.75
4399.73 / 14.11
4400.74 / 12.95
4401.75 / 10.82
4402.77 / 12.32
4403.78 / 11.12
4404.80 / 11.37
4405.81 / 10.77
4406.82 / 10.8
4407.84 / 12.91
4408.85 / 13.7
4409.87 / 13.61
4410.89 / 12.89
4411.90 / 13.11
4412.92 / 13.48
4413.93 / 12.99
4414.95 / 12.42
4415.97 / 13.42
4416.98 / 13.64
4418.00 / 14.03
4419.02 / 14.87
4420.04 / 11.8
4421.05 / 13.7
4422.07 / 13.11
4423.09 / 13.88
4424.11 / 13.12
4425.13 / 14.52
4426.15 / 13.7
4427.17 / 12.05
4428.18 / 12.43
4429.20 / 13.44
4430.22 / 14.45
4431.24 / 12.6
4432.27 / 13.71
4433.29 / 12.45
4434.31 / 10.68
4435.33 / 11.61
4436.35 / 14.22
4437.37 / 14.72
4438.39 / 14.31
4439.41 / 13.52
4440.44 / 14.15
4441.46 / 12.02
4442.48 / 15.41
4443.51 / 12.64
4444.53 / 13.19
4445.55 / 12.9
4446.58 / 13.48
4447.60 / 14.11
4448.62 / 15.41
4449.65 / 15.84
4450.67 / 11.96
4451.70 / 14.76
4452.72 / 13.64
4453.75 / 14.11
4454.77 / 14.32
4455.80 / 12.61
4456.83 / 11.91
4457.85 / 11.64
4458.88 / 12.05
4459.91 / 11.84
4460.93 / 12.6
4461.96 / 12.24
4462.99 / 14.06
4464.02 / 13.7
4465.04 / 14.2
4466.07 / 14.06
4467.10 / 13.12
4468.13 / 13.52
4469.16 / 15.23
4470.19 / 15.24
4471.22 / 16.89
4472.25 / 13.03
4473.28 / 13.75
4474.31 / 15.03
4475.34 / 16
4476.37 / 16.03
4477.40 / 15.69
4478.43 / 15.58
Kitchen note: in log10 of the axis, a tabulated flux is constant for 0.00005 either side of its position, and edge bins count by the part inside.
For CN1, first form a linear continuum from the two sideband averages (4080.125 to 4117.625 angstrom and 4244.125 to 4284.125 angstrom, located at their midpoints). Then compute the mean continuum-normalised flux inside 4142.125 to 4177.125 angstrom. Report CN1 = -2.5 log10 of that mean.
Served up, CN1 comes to 0.09 mag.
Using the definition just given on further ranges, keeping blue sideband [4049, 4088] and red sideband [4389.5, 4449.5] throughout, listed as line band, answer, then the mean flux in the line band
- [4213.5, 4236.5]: 0.12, 10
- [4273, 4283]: 0.09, 10.8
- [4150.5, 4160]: 0.15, 9.2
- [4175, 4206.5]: 0.06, 10.3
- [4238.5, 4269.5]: 0.05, 10.9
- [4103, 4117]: 0.02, 9.96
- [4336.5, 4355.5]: 0.07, 11.5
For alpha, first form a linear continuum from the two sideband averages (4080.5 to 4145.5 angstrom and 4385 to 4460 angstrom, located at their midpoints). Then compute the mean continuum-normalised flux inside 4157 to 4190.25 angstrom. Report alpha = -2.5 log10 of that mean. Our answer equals 0.098 mag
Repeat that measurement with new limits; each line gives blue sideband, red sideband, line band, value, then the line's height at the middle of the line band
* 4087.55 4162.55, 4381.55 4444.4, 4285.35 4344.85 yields 0.17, 11.8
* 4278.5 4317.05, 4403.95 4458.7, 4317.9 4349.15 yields -0.05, 10.7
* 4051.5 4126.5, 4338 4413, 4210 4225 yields 0.04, 10.9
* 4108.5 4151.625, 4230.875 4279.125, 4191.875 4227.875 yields 0.01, 10.5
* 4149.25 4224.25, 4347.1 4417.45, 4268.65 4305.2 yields 0.11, 11.2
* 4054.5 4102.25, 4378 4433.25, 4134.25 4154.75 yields 0.04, 10.4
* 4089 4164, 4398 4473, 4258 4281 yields 0.10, 11.6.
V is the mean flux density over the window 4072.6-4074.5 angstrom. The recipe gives 8.89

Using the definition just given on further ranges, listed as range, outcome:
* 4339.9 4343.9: 10.7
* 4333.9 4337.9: 11.8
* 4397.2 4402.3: 12.7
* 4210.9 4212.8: 11.3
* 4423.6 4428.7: 13.2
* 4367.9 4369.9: 13.1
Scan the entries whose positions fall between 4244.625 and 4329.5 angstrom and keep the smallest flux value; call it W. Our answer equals 6.041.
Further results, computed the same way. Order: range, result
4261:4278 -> 6.646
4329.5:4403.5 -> 9.167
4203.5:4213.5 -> 10.34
